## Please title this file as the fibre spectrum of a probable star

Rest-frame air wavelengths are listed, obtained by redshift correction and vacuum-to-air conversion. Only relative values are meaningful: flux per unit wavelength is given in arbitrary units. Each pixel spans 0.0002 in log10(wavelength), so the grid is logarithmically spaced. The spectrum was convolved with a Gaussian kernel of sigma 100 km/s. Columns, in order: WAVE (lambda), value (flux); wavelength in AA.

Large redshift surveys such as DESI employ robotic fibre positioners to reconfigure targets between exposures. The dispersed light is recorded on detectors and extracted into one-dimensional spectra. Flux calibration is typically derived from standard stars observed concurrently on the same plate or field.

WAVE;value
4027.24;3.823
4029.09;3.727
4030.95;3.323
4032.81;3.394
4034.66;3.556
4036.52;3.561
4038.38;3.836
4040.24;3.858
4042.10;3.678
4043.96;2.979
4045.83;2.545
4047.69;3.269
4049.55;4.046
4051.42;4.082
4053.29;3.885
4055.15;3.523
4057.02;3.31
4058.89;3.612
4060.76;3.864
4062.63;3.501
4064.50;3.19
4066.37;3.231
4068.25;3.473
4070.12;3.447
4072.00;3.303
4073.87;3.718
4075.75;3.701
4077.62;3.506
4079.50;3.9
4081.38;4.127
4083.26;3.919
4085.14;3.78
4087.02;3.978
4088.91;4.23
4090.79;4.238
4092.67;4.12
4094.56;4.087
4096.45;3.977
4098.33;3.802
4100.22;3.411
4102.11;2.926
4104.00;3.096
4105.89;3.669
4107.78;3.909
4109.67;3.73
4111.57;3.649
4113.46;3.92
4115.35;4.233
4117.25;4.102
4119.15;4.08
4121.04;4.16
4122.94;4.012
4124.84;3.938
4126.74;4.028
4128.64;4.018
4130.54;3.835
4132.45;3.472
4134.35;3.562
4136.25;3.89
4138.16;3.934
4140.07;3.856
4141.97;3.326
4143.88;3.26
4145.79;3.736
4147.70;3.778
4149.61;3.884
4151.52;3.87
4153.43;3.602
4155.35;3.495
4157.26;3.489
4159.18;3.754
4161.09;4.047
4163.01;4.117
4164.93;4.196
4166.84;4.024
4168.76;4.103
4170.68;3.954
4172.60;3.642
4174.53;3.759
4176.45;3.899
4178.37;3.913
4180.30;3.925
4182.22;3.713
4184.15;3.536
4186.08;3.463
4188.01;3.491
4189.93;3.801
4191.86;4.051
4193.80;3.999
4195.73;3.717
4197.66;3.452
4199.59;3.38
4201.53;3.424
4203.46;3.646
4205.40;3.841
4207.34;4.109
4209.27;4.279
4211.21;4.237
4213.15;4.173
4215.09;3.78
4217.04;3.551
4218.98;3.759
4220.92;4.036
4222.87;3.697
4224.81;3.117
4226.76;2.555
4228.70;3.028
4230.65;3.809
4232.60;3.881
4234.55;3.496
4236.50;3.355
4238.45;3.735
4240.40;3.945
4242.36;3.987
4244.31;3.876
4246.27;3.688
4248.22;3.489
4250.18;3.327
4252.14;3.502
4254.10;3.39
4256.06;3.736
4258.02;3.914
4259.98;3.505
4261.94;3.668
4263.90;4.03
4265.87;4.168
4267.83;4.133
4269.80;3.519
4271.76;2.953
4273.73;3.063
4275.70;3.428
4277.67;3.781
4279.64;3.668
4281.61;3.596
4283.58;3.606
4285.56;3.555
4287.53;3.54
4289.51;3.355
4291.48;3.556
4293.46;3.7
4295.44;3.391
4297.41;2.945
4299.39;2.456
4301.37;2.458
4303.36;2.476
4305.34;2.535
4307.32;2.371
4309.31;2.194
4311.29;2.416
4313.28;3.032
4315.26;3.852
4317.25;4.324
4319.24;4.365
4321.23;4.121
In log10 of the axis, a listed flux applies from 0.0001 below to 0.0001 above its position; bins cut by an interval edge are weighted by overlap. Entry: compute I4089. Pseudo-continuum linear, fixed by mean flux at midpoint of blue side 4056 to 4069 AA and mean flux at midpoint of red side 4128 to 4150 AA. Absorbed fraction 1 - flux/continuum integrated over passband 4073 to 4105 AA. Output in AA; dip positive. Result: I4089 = -2.3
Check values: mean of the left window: 3.45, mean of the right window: 3.7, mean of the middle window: 3.79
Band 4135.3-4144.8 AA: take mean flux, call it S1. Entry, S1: 3.65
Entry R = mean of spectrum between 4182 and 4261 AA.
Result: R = 3.67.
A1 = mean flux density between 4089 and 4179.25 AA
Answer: 3.82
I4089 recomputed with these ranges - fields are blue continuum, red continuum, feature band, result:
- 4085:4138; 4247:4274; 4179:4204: 0.4 AA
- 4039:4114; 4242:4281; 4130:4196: -2.3 AA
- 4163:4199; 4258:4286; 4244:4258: 0.4 AA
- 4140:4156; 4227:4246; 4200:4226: -1.2 AA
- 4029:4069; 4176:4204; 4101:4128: -1.7 AA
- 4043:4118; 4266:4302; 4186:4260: -4.1 AA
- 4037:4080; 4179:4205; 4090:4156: -3.5 AA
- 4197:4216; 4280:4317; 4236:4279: -2.8 AA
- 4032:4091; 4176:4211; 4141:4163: 0.3 AA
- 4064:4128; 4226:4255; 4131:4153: 0.1 AA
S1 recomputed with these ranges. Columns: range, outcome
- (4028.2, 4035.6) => 3.5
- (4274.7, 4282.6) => 3.62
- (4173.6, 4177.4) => 3.83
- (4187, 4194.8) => 3.83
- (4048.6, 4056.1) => 3.88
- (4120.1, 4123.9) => 4.08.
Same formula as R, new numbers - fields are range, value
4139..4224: 3.79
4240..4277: 3.64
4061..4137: 3.77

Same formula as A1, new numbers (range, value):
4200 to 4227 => 3.75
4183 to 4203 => 3.63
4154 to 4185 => 3.85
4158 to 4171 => 4.02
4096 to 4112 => 3.56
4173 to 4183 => 3.83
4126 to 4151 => 3.74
